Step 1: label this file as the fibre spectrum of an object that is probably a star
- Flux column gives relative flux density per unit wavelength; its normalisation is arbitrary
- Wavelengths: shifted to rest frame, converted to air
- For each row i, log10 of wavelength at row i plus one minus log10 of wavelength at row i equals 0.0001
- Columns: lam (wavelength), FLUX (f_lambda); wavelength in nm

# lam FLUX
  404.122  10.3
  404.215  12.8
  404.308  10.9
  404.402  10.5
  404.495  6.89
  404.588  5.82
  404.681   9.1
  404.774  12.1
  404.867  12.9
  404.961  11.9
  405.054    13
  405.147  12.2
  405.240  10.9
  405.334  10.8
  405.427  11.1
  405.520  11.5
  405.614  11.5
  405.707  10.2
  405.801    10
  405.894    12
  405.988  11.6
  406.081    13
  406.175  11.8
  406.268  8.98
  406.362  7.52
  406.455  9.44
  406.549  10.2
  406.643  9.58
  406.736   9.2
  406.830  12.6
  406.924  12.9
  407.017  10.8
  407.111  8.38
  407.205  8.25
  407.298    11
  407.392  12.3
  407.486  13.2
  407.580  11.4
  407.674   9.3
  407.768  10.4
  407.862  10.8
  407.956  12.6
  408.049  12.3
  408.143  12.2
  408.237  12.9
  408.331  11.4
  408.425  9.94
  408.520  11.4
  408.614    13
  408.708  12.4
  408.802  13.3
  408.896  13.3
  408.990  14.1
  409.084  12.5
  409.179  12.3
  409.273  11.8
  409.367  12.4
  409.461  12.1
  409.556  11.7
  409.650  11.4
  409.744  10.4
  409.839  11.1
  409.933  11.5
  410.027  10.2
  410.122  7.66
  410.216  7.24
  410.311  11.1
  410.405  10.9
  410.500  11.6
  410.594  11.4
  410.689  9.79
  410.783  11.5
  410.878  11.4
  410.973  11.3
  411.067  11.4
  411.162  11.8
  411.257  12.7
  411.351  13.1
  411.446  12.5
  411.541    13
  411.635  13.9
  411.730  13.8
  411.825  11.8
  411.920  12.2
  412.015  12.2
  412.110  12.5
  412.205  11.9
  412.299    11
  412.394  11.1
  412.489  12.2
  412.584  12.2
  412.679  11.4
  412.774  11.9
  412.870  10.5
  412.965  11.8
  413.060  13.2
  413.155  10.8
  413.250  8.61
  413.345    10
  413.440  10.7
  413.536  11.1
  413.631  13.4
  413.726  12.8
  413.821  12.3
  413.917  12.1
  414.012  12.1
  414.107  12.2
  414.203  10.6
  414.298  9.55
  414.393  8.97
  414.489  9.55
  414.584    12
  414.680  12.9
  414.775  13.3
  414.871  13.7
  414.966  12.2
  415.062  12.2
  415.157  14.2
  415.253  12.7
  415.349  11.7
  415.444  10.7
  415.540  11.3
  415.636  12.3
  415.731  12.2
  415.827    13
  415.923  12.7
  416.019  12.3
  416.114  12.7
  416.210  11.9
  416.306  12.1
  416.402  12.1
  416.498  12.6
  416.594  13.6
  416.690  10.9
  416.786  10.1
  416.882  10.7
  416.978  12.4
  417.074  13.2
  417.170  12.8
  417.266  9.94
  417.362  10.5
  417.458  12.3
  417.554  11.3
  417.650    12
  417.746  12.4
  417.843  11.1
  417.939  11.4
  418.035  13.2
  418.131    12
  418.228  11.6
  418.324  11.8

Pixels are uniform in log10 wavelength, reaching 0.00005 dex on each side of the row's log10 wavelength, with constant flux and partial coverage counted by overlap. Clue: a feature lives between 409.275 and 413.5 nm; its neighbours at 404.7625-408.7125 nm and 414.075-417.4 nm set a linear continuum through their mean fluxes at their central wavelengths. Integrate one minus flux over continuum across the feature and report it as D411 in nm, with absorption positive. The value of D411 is 0.04 nm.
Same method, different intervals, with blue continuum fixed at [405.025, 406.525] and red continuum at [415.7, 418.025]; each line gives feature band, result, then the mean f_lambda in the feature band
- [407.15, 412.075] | -0.15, 11.6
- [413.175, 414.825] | 0.05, 11.3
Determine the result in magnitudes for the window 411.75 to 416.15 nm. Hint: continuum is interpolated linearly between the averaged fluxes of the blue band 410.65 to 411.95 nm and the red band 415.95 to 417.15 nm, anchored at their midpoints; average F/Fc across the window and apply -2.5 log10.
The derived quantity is 0.03 mag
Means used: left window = 12.2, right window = 12.1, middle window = 11.8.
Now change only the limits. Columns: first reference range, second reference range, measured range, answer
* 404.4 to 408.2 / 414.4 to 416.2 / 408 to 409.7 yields -0.10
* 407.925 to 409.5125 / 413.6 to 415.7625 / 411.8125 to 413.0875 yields 0.02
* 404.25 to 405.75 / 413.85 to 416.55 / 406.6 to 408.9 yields -0.03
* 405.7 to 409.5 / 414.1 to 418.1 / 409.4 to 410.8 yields 0.09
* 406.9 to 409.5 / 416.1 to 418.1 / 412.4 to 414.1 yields 0.02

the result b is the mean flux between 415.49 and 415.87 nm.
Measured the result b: 12.2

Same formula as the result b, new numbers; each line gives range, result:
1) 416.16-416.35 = 12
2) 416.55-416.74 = 12.2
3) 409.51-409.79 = 11.2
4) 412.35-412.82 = 11.8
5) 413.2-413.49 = 9.78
